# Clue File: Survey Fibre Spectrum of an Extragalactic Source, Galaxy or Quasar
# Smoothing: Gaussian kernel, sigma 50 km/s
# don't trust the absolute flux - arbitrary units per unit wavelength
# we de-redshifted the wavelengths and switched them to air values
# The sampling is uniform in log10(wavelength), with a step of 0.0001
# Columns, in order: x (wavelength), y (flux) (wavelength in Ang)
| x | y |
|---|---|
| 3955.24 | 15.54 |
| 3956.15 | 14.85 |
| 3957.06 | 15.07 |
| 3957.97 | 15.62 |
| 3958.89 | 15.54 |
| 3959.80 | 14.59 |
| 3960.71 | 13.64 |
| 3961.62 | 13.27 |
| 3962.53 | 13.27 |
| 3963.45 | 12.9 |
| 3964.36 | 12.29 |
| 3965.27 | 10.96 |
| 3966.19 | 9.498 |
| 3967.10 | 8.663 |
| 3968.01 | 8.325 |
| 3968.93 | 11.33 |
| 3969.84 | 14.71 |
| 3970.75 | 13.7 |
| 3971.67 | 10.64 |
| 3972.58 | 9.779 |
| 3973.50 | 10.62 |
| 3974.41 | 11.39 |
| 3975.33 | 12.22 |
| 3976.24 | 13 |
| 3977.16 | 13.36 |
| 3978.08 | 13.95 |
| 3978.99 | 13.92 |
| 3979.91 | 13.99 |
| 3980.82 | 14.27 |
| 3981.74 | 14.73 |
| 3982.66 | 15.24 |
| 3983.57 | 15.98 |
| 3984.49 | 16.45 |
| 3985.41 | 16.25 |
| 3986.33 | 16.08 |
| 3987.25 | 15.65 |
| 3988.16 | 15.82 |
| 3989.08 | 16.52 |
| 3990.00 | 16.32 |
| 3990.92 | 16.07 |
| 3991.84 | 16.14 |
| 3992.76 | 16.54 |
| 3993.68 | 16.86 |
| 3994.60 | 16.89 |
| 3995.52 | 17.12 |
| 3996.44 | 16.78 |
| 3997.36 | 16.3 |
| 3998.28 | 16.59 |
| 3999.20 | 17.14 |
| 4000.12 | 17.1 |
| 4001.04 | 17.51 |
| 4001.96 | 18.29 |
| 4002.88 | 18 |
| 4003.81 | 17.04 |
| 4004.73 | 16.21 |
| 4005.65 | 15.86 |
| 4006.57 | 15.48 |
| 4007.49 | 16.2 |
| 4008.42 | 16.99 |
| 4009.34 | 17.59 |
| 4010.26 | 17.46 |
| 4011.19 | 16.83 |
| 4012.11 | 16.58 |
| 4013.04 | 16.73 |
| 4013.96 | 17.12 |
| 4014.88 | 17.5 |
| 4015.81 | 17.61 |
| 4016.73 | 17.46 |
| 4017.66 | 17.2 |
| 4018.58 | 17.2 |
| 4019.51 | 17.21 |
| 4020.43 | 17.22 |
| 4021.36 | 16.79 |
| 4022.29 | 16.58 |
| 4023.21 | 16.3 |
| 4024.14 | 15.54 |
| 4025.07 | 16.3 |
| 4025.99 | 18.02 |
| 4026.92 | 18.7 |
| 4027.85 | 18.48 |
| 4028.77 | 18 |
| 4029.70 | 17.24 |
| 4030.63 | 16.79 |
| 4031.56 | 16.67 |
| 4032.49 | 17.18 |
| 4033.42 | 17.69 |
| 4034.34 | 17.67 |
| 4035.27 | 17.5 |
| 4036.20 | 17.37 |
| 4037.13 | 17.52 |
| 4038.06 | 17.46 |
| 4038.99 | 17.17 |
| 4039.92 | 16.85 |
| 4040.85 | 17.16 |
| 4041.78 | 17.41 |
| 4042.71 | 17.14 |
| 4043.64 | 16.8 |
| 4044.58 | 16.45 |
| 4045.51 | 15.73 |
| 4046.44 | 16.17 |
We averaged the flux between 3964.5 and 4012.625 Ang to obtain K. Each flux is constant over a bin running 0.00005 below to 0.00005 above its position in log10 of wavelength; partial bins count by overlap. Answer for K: 14.9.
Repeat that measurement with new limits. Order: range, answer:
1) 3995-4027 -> 17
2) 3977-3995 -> 15.6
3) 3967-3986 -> 13.1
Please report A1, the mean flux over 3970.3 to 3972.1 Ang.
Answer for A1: 12.1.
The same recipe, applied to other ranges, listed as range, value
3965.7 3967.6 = 9.09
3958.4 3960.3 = 15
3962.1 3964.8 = 12.8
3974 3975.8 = 11.8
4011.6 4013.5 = 16.7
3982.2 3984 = 15.7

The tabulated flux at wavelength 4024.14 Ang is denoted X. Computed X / 15.54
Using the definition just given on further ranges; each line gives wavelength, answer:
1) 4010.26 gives 17.46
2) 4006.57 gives 15.48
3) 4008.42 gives 16.99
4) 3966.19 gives 9.498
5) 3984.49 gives 16.45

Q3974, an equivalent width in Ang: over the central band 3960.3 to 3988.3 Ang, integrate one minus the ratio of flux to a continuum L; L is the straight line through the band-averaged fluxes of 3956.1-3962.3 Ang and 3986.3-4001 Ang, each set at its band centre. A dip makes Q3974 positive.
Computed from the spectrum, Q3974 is 4.4 Ang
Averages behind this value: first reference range 14.6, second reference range 16.5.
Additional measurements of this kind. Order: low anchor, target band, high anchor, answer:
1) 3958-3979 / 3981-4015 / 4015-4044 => -4.4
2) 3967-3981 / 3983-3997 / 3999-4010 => -1.6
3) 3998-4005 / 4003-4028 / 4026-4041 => 0.6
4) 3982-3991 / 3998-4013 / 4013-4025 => -0.3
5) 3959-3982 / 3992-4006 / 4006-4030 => -1.6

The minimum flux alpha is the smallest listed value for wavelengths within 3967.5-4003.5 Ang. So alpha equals 8.325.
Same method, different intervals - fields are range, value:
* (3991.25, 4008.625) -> 15.48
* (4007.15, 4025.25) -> 15.54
